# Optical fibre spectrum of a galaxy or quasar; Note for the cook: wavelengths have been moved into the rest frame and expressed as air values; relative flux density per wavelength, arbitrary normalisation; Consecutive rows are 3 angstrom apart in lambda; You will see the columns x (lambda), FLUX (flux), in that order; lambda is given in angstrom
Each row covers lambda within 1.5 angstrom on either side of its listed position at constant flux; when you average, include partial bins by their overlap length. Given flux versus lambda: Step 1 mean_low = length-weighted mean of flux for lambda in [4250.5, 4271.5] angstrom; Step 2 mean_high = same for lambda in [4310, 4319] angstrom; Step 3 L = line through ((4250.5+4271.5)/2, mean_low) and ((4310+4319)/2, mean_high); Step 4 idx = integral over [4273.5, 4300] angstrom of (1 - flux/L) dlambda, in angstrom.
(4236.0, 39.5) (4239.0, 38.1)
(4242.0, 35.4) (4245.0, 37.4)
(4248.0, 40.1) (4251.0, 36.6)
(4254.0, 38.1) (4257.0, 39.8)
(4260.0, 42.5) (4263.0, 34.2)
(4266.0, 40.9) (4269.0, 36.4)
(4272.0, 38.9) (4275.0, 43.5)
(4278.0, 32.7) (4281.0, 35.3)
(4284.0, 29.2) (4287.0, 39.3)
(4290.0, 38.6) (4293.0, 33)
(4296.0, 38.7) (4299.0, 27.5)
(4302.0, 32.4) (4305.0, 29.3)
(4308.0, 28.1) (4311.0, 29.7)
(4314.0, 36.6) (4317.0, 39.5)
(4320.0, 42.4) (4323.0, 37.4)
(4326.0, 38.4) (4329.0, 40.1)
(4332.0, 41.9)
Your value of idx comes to 1.3 angstrom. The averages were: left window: 38.5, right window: 36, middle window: 35.5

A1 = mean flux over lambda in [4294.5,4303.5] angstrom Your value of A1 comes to 32.9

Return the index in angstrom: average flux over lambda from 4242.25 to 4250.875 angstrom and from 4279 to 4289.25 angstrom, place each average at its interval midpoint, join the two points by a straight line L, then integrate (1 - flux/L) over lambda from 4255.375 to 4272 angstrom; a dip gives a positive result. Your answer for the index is -1.0 angstrom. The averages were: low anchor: 37.9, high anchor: 34.8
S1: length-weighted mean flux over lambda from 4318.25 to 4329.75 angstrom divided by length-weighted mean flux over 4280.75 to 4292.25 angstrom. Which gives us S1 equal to 1.11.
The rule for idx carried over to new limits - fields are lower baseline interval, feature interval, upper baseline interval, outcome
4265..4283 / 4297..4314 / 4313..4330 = 3.7 angstrom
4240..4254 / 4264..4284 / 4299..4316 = -1.5 angstrom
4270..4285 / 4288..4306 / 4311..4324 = 1.7 angstrom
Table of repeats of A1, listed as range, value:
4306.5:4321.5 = 35.3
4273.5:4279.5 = 38.1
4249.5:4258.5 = 38.2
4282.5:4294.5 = 35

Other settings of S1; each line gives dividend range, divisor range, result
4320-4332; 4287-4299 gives 1.10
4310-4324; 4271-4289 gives 1.02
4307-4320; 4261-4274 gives 0.91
